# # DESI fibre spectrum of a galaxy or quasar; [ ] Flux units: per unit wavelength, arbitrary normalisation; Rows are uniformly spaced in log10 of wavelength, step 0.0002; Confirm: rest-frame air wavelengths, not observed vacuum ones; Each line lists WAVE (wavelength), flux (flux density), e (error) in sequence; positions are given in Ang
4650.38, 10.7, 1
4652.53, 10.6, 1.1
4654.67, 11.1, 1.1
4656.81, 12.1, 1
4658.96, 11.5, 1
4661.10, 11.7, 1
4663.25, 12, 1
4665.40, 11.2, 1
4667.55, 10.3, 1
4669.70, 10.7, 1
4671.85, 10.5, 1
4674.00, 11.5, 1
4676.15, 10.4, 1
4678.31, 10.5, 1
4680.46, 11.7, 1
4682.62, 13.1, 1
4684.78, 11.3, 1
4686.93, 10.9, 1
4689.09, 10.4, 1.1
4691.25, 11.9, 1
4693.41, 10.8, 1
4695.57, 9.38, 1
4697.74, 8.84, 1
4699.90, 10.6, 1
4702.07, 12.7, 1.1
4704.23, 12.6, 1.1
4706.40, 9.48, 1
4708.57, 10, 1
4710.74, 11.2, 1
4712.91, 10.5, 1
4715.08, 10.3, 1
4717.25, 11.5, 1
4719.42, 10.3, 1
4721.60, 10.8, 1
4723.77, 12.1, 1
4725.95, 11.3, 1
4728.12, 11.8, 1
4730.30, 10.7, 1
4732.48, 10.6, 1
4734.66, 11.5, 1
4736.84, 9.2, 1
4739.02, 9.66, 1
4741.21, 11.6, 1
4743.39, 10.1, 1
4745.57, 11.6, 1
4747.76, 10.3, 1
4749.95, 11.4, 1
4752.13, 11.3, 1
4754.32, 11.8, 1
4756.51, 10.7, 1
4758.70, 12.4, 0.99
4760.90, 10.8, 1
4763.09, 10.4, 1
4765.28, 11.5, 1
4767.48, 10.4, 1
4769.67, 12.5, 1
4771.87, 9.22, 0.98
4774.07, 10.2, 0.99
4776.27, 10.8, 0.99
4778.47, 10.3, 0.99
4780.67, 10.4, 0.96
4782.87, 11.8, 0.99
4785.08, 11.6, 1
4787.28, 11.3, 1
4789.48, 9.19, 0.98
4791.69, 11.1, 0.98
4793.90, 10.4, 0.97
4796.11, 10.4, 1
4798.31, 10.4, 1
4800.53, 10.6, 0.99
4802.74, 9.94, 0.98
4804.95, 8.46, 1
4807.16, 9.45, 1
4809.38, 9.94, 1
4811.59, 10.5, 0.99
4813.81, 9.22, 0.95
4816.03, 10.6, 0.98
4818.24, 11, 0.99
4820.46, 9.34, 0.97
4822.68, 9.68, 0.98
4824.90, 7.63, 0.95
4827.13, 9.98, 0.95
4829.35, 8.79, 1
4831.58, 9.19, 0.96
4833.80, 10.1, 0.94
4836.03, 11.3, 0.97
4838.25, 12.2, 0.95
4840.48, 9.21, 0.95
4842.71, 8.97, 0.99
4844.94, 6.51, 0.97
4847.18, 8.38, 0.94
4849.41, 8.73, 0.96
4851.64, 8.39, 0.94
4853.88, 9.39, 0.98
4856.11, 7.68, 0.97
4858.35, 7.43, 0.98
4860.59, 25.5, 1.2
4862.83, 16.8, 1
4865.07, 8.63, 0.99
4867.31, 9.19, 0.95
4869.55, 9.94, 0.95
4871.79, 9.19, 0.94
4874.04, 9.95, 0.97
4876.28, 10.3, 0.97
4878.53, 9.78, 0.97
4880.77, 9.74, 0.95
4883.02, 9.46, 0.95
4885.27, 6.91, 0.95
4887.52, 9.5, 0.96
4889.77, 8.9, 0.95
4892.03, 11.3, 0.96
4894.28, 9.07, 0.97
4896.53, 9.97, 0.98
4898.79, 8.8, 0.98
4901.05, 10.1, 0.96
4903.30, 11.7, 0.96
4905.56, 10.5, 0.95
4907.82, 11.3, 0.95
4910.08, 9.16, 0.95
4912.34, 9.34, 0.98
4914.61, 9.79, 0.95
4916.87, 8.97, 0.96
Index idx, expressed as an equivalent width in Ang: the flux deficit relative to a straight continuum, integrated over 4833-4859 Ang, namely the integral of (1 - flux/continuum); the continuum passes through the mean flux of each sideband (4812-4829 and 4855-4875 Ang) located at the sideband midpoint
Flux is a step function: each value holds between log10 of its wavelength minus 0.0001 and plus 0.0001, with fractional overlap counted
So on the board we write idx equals 4.1 Ang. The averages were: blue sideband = 9.63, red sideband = 11.6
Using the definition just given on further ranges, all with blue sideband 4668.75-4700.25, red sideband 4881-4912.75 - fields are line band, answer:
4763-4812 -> -0.8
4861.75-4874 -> -1.0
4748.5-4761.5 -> -1.1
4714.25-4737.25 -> -0.8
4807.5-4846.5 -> 1.8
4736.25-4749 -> 0.1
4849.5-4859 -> 1.6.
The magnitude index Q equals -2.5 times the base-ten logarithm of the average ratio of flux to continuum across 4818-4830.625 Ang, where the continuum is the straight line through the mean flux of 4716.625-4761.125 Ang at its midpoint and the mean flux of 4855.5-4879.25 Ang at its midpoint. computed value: 0.21 mag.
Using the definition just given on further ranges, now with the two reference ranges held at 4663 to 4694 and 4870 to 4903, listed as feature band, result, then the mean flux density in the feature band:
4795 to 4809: 0.04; 9.88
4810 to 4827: 0.04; 9.73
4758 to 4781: -0.04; 10.8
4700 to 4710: -0.02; 11.1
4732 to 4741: 0.04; 10.3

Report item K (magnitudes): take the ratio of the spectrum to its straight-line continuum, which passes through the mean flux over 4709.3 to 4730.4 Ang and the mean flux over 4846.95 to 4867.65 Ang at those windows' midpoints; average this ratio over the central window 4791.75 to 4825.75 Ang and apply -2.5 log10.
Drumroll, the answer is 0.13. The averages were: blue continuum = 11.1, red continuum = 11.2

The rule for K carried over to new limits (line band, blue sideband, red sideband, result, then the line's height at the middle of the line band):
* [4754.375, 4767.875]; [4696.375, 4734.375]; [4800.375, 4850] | -0.079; 10.3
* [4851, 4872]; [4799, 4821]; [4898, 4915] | -0.136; 10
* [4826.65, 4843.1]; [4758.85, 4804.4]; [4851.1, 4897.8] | 0.050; 10.5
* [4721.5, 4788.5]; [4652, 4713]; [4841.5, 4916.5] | -0.032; 10.6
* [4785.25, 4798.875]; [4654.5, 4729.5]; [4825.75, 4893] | -0.011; 10.4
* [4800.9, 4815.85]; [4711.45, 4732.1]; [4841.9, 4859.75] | -0.047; 9.29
